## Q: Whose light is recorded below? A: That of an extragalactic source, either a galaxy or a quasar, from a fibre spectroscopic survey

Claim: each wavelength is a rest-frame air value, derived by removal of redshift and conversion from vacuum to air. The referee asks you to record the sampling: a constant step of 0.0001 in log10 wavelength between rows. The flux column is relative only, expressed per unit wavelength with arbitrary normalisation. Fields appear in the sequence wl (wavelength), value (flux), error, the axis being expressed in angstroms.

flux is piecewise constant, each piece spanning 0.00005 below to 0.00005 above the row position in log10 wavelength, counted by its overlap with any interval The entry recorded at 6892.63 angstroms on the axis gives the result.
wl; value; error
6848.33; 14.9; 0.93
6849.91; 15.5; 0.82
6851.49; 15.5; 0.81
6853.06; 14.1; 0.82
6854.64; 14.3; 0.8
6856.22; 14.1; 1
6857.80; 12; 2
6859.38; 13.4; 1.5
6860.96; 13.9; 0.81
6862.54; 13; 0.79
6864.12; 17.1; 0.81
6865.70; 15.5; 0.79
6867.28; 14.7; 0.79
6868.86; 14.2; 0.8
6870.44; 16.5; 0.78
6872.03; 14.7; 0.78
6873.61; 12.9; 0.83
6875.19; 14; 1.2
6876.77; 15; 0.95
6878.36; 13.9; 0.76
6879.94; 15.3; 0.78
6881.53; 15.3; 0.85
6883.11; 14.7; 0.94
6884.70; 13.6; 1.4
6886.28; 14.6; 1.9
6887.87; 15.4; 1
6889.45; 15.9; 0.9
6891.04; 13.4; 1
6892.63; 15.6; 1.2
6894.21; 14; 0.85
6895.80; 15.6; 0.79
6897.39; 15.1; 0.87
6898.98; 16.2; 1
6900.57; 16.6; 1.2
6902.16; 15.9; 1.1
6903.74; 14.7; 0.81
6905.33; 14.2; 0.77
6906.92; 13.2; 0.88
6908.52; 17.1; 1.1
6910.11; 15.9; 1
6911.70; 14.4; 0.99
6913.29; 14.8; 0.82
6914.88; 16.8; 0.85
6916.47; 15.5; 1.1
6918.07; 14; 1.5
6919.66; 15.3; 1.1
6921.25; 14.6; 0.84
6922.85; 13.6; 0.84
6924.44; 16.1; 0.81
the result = 15.6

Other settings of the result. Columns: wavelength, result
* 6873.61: 12.9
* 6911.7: 14.4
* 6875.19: 14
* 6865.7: 15.5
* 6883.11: 14.7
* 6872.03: 14.7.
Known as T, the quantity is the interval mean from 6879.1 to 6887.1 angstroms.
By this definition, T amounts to 14.7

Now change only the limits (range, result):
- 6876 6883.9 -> 14.8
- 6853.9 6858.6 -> 13.4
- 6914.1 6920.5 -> 15.4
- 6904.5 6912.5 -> 14.9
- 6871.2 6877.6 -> 14.1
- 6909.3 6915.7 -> 15.5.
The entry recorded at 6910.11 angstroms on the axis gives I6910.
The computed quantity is 15.9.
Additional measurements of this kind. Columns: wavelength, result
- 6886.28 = 14.6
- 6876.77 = 15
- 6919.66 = 15.3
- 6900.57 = 16.6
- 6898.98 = 16.2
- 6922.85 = 13.6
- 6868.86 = 14.2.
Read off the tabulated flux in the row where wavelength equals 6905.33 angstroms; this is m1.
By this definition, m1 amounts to 14.2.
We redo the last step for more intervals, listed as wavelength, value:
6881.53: 15.3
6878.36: 13.9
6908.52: 17.1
